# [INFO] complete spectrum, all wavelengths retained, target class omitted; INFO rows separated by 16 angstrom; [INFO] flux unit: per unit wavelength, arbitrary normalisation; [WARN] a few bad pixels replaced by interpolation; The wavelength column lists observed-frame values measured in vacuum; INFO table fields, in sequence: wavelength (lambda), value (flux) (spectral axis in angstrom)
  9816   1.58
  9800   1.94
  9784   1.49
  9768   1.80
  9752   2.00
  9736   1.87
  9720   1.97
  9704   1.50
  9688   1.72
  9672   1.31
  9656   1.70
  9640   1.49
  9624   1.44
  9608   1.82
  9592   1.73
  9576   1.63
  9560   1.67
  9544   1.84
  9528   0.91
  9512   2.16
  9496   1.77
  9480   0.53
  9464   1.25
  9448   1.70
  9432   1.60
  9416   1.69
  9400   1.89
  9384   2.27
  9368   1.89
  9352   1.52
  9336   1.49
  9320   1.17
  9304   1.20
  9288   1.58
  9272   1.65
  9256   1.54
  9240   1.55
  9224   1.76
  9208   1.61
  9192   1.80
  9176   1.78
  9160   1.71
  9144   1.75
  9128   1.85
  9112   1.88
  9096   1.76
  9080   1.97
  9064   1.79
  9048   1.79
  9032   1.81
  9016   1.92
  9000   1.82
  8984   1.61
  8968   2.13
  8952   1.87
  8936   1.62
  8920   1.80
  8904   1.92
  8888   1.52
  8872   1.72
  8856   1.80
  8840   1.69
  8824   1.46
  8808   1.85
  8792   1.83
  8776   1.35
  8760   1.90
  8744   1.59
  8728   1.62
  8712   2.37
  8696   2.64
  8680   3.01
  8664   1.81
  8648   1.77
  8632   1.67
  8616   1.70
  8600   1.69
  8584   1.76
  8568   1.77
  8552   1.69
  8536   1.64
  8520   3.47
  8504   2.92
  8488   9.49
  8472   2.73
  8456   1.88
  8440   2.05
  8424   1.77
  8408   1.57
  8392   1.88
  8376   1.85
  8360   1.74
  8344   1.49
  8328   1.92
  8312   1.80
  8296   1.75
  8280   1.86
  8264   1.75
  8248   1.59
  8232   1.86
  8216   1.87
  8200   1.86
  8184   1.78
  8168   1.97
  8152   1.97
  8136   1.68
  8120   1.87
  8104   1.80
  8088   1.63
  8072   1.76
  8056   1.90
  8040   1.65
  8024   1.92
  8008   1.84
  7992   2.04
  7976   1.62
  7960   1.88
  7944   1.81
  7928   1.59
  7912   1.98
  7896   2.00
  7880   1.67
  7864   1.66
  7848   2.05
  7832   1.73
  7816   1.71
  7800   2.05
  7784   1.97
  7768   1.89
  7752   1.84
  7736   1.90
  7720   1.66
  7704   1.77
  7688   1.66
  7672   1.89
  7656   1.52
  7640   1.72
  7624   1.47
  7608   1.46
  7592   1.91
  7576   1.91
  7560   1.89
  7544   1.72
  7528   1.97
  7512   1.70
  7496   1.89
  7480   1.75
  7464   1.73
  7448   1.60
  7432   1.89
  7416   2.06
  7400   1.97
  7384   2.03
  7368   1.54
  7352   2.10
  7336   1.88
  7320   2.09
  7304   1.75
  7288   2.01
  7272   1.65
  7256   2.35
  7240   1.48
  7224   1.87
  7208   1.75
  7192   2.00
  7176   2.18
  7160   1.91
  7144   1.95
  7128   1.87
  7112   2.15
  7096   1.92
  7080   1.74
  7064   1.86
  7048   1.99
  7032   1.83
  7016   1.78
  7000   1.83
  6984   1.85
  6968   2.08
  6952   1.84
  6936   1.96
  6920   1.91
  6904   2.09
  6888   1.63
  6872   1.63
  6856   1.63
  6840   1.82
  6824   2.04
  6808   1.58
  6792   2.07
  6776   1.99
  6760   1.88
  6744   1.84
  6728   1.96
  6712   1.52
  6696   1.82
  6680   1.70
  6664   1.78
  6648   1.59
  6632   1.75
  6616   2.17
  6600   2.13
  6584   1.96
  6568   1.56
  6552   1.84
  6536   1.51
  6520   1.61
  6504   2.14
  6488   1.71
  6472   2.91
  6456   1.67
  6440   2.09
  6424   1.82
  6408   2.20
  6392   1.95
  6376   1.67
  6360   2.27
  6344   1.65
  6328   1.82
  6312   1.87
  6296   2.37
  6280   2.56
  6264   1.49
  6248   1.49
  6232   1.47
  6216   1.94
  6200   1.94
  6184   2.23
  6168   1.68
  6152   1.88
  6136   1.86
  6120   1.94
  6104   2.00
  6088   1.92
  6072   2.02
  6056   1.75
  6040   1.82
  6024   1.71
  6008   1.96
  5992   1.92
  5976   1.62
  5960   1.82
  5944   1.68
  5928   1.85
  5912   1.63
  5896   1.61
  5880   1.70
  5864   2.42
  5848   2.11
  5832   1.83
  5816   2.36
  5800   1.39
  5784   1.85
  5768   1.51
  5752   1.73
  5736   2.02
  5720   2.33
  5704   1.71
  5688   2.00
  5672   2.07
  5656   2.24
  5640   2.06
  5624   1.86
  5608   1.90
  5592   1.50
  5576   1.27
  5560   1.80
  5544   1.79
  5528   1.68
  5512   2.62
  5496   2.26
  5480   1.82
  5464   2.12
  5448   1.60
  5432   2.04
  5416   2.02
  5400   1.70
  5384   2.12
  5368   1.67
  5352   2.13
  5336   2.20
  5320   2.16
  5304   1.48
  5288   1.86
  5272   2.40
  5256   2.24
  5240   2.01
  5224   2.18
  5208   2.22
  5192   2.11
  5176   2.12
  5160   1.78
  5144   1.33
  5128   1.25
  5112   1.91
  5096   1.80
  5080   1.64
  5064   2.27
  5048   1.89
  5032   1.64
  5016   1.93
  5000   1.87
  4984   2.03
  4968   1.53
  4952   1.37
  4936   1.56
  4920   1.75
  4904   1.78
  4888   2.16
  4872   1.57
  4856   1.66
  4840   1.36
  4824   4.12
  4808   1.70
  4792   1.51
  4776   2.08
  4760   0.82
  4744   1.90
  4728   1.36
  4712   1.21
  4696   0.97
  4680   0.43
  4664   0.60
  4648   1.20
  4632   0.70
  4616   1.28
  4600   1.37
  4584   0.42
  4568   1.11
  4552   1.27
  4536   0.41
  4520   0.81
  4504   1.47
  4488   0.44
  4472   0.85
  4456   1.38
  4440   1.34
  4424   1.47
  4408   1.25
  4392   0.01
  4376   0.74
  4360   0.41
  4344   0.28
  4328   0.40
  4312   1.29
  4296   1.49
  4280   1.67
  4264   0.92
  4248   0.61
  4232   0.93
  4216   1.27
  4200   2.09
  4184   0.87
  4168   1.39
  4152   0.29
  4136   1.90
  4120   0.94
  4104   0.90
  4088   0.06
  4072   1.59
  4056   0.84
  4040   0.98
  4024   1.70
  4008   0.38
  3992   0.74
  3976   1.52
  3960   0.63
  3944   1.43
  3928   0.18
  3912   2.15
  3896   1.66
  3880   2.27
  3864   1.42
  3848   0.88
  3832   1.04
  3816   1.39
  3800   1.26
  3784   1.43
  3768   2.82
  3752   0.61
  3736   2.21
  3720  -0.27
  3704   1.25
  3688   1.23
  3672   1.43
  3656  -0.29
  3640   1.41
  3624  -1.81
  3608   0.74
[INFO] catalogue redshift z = 0.29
